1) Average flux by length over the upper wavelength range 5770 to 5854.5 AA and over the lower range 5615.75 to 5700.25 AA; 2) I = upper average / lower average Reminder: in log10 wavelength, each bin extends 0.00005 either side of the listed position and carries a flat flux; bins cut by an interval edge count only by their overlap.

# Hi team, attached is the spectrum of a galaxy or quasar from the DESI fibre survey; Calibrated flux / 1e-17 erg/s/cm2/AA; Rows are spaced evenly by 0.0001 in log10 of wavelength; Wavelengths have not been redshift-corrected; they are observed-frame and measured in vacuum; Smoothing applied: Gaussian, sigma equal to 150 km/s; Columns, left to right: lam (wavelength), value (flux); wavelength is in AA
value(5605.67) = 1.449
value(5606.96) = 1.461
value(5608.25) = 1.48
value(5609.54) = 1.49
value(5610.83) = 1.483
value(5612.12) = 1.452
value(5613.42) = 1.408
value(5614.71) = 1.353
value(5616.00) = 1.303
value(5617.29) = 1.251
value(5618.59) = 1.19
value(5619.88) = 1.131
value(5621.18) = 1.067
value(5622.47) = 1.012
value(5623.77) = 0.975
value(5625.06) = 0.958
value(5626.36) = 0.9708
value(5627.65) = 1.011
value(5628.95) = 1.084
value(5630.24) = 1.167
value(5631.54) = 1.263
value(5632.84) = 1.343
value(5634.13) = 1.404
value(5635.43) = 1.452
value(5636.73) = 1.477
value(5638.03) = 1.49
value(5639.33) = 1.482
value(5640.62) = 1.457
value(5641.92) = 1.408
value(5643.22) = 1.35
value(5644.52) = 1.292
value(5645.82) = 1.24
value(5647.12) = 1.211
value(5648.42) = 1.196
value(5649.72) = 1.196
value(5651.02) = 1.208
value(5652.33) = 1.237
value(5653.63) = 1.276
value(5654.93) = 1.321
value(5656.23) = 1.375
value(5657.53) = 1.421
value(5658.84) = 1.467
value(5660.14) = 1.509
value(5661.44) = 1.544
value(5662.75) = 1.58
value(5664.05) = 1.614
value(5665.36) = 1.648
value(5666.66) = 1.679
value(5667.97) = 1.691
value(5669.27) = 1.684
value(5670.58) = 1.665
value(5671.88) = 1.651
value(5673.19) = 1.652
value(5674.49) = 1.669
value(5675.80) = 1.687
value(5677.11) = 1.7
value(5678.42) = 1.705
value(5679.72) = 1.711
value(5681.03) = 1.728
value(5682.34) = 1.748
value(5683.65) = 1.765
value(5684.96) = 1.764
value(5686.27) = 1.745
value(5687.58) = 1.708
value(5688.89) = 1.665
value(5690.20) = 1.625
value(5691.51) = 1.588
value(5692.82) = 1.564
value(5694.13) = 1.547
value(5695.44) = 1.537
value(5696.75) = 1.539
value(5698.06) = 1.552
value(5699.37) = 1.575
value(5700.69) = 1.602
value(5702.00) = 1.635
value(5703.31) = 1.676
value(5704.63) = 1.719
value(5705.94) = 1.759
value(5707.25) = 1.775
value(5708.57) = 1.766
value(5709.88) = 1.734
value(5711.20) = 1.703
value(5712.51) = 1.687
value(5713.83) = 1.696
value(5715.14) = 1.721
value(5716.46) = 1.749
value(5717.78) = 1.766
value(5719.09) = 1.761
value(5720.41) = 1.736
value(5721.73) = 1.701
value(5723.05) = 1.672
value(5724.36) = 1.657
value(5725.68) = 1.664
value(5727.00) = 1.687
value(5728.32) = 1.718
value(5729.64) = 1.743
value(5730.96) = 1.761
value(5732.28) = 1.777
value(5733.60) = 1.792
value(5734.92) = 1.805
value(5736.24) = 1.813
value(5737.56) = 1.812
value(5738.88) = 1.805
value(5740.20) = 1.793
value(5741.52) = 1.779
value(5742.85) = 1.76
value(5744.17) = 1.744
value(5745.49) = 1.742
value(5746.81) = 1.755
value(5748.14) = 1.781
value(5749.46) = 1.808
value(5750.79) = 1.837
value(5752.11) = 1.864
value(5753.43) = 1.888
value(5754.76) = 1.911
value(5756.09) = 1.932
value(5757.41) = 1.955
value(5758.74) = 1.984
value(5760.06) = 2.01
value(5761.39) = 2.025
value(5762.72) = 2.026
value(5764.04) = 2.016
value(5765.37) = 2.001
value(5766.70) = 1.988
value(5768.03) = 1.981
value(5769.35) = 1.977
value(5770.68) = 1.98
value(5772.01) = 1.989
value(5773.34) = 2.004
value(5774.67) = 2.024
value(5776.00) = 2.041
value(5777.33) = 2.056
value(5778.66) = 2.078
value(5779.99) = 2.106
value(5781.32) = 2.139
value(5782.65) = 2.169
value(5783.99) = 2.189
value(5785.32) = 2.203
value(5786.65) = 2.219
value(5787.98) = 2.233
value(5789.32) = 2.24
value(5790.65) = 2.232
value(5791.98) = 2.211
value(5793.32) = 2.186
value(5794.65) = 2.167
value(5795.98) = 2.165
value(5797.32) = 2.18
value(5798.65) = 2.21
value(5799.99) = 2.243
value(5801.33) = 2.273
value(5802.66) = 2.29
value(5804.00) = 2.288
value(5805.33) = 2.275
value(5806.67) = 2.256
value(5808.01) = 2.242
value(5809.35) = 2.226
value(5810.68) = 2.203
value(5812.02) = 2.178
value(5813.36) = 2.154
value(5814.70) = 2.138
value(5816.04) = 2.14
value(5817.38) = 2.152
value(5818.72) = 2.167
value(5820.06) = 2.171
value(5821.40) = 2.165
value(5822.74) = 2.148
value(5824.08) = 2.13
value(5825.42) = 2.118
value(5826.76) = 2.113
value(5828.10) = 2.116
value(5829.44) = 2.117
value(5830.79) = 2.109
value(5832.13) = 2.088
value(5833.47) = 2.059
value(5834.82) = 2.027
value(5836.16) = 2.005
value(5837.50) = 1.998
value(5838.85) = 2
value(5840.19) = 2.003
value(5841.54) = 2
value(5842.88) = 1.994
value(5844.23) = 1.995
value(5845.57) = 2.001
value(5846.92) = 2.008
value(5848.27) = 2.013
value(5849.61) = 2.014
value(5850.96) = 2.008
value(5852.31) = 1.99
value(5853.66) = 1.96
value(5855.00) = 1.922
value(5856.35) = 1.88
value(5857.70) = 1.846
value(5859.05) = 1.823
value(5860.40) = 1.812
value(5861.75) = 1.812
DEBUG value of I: 1.47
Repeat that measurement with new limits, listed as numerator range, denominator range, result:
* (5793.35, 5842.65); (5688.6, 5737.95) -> 1.27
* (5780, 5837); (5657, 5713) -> 1.32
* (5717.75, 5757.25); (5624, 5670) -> 1.31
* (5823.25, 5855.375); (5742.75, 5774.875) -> 1.06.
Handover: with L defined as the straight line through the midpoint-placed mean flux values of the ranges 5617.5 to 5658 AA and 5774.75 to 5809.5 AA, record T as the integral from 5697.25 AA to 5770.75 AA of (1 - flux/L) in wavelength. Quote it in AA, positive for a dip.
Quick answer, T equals 1.7 AA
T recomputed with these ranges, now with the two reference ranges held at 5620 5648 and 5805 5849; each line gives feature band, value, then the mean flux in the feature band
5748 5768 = -1.60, 1.94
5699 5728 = -1.94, 1.7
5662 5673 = -2.05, 1.65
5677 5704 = -2.87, 1.65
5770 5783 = -1.22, 2.06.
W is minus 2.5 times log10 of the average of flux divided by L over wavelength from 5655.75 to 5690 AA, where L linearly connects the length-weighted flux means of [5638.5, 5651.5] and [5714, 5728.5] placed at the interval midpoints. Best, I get -0.133 mag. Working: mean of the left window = 1.31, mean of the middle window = 1.65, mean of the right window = 1.71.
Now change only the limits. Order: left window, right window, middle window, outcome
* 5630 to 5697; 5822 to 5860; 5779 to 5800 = -0.17 mag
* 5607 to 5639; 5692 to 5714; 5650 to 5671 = -0.03 mag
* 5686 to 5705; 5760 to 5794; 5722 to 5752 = 0.06 mag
